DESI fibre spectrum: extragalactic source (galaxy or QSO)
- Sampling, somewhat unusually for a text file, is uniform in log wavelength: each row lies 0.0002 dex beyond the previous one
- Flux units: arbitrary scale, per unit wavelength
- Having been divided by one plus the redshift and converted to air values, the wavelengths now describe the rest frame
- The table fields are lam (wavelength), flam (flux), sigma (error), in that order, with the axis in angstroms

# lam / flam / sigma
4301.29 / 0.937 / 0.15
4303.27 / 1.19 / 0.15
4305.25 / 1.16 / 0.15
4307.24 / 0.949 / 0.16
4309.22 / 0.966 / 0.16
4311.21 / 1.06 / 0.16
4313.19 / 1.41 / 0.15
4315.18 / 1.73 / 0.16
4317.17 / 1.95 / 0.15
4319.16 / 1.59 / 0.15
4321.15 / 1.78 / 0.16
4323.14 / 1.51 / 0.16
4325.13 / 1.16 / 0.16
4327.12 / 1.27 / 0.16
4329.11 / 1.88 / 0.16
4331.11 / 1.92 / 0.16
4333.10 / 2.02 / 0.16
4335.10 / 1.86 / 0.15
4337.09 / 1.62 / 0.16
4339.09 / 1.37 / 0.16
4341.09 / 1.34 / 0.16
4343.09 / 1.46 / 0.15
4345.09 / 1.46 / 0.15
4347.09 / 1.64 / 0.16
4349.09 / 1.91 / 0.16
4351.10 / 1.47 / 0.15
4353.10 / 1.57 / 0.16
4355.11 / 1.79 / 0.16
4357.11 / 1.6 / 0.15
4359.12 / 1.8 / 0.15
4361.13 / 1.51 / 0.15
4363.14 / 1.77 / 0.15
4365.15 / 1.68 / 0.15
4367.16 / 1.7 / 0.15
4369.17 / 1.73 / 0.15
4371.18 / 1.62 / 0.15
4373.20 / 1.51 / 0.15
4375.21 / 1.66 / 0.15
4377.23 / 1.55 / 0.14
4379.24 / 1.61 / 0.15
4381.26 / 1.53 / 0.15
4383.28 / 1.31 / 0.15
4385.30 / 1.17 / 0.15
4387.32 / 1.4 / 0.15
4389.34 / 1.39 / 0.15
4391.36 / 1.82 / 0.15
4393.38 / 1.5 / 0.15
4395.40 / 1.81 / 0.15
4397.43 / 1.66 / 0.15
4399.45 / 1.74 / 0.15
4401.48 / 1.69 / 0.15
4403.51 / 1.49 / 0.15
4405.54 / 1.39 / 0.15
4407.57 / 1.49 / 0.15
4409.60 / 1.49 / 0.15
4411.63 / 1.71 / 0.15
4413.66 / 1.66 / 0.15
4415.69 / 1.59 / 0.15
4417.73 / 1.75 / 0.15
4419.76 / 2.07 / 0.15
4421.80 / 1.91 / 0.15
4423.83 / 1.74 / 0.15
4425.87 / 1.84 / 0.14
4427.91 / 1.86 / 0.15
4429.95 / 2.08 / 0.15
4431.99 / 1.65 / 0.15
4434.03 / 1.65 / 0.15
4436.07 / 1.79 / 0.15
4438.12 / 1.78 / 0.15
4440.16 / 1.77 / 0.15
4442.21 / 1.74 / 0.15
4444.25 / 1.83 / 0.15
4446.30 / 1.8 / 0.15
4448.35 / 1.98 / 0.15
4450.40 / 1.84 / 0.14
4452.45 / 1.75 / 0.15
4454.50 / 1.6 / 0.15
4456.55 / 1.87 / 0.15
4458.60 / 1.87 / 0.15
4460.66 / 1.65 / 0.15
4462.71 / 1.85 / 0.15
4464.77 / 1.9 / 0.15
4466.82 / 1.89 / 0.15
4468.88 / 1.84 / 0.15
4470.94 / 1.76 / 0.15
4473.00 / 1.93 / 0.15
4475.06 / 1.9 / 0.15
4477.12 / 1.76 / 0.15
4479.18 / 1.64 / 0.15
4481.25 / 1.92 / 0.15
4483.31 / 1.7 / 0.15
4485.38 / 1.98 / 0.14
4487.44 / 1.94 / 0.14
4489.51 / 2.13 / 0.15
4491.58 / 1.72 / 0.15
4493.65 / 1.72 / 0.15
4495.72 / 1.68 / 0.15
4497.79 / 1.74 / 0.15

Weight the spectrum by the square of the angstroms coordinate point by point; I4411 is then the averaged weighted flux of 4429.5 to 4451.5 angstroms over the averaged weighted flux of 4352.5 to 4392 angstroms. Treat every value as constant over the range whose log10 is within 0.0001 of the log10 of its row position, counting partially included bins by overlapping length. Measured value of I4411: 1.17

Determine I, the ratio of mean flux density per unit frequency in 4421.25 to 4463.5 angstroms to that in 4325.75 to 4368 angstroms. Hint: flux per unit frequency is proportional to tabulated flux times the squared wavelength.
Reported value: 1.14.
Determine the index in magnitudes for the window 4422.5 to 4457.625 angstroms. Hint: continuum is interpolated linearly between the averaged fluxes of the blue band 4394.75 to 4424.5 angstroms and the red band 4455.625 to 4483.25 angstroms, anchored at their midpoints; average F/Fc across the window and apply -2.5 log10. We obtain -0.03 mag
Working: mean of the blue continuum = 1.68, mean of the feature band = 1.8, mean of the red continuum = 1.82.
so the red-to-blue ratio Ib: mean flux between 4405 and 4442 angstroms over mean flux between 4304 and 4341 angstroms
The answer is 1.16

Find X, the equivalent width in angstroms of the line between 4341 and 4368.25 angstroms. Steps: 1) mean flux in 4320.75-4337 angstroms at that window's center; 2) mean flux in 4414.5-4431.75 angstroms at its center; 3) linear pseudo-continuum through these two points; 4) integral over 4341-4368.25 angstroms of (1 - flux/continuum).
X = 1.4 angstroms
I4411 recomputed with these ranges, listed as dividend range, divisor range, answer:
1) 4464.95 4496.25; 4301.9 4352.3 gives 1.31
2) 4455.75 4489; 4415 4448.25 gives 1.04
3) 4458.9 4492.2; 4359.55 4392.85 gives 1.24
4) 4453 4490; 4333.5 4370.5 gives 1.19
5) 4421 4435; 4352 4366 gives 1.12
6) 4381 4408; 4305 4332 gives 1.08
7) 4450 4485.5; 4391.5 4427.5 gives 1.10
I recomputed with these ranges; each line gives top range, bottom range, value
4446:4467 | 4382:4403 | 1.21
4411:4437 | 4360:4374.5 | 1.12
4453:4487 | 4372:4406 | 1.22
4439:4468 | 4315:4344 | 1.18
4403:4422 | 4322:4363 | 1.06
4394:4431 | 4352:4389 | 1.11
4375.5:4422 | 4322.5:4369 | 1.00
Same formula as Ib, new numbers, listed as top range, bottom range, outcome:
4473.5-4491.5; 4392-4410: 1.17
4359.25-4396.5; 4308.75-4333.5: 1.01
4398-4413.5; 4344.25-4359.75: 0.95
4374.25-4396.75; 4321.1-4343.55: 0.96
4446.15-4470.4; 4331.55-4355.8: 1.12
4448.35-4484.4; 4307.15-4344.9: 1.18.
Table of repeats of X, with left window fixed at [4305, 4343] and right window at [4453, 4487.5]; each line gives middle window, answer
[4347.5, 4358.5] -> -0.7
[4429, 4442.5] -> -0.3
